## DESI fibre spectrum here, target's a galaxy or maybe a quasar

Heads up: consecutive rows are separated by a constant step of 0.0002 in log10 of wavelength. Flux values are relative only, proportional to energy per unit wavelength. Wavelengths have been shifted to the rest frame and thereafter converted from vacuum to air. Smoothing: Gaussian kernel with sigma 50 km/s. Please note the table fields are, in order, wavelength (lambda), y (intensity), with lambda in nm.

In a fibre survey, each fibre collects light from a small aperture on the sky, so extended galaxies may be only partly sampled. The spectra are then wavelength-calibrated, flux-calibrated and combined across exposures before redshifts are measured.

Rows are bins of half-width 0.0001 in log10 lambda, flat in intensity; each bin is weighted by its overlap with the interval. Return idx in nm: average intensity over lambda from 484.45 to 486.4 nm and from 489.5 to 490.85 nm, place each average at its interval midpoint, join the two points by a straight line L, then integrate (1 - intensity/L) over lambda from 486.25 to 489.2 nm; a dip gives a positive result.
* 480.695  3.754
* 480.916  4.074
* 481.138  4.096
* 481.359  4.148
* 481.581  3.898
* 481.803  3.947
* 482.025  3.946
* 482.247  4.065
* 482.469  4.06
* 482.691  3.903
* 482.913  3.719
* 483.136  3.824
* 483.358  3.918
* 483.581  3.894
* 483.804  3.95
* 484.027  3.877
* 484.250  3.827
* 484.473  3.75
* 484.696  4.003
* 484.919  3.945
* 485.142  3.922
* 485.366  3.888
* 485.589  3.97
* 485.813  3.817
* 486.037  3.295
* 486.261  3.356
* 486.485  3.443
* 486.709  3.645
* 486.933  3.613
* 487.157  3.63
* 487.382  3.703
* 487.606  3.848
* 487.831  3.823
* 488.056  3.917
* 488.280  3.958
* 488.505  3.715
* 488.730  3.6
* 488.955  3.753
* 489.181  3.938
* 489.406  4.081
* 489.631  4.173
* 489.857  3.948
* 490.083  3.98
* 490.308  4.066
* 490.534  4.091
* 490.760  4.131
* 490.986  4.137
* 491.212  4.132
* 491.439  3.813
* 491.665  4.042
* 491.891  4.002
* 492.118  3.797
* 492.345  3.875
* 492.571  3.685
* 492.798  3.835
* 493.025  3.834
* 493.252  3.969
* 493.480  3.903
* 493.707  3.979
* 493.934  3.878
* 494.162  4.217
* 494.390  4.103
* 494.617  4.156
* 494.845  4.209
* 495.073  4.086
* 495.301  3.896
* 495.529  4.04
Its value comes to 0.149 nm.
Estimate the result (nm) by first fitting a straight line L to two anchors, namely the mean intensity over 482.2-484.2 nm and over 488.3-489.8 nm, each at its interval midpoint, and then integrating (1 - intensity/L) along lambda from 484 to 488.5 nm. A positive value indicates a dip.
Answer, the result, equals 0.16 nm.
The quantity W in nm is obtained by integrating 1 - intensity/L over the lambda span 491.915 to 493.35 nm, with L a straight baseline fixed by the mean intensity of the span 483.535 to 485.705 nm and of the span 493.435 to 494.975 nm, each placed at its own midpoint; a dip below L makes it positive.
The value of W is 0.072 nm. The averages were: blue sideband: 3.9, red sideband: 4.07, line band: 3.84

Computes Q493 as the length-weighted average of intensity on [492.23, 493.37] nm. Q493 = 3.84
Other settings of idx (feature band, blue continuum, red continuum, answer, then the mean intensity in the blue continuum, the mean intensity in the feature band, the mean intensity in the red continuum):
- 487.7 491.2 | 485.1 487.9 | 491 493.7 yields -0.15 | 3.68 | 3.96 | 3.91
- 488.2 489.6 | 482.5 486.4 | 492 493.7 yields -0.01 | 3.82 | 3.86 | 3.85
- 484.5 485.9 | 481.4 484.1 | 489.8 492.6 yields 0.01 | 3.92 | 3.92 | 3.99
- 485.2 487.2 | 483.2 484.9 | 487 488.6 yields 0.10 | 3.89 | 3.64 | 3.8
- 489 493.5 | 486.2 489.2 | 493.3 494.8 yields -0.09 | 3.71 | 3.97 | 4.04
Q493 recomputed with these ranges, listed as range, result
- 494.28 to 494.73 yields 4.14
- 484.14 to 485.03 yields 3.88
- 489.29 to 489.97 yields 4.07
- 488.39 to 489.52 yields 3.82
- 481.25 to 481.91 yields 3.99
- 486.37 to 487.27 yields 3.58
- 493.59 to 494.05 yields 3.93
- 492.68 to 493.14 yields 3.83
